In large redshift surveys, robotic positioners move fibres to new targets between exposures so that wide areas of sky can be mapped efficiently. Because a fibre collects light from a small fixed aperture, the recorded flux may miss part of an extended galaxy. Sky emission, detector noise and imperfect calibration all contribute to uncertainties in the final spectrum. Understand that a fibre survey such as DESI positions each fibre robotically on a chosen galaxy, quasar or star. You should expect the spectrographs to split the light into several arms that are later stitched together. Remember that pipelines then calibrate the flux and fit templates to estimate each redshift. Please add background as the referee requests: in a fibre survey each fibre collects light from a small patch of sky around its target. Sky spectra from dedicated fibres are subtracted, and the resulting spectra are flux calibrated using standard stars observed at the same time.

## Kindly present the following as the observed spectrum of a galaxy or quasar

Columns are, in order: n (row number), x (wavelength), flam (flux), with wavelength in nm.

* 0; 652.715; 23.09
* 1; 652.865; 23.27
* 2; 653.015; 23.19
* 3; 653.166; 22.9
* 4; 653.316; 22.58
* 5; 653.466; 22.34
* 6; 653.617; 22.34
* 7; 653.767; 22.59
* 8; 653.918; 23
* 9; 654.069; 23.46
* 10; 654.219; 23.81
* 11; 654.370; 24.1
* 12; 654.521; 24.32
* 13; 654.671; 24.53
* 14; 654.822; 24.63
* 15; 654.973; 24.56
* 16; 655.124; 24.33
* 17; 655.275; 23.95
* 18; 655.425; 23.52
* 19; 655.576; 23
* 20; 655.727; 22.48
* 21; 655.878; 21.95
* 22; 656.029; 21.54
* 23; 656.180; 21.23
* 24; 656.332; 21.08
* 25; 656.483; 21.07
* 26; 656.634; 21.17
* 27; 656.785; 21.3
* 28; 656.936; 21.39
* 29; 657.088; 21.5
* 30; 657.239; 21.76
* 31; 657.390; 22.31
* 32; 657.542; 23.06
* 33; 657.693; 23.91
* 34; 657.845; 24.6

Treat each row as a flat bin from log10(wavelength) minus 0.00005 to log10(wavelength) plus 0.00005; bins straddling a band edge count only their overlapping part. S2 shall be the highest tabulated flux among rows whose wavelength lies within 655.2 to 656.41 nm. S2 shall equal 23.95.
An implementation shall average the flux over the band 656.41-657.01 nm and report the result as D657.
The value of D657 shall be 21.3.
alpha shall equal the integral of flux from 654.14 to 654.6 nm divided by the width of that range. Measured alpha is 24.1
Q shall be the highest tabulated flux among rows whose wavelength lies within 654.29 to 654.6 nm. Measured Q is 24.32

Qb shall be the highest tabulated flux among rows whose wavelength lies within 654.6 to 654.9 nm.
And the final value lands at 24.63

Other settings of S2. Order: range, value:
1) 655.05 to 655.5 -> 24.33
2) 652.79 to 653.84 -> 23.27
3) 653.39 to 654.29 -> 23.81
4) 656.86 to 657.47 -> 22.31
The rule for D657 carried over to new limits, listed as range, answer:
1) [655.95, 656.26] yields 21.3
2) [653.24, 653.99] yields 22.6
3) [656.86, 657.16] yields 21.4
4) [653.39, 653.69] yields 22.3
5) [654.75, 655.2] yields 24.5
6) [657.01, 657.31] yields 21.6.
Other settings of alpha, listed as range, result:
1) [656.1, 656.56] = 21.1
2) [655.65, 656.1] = 22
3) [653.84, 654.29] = 23.4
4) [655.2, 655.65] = 23.5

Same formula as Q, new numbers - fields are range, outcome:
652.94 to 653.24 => 23.19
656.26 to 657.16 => 21.5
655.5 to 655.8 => 23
